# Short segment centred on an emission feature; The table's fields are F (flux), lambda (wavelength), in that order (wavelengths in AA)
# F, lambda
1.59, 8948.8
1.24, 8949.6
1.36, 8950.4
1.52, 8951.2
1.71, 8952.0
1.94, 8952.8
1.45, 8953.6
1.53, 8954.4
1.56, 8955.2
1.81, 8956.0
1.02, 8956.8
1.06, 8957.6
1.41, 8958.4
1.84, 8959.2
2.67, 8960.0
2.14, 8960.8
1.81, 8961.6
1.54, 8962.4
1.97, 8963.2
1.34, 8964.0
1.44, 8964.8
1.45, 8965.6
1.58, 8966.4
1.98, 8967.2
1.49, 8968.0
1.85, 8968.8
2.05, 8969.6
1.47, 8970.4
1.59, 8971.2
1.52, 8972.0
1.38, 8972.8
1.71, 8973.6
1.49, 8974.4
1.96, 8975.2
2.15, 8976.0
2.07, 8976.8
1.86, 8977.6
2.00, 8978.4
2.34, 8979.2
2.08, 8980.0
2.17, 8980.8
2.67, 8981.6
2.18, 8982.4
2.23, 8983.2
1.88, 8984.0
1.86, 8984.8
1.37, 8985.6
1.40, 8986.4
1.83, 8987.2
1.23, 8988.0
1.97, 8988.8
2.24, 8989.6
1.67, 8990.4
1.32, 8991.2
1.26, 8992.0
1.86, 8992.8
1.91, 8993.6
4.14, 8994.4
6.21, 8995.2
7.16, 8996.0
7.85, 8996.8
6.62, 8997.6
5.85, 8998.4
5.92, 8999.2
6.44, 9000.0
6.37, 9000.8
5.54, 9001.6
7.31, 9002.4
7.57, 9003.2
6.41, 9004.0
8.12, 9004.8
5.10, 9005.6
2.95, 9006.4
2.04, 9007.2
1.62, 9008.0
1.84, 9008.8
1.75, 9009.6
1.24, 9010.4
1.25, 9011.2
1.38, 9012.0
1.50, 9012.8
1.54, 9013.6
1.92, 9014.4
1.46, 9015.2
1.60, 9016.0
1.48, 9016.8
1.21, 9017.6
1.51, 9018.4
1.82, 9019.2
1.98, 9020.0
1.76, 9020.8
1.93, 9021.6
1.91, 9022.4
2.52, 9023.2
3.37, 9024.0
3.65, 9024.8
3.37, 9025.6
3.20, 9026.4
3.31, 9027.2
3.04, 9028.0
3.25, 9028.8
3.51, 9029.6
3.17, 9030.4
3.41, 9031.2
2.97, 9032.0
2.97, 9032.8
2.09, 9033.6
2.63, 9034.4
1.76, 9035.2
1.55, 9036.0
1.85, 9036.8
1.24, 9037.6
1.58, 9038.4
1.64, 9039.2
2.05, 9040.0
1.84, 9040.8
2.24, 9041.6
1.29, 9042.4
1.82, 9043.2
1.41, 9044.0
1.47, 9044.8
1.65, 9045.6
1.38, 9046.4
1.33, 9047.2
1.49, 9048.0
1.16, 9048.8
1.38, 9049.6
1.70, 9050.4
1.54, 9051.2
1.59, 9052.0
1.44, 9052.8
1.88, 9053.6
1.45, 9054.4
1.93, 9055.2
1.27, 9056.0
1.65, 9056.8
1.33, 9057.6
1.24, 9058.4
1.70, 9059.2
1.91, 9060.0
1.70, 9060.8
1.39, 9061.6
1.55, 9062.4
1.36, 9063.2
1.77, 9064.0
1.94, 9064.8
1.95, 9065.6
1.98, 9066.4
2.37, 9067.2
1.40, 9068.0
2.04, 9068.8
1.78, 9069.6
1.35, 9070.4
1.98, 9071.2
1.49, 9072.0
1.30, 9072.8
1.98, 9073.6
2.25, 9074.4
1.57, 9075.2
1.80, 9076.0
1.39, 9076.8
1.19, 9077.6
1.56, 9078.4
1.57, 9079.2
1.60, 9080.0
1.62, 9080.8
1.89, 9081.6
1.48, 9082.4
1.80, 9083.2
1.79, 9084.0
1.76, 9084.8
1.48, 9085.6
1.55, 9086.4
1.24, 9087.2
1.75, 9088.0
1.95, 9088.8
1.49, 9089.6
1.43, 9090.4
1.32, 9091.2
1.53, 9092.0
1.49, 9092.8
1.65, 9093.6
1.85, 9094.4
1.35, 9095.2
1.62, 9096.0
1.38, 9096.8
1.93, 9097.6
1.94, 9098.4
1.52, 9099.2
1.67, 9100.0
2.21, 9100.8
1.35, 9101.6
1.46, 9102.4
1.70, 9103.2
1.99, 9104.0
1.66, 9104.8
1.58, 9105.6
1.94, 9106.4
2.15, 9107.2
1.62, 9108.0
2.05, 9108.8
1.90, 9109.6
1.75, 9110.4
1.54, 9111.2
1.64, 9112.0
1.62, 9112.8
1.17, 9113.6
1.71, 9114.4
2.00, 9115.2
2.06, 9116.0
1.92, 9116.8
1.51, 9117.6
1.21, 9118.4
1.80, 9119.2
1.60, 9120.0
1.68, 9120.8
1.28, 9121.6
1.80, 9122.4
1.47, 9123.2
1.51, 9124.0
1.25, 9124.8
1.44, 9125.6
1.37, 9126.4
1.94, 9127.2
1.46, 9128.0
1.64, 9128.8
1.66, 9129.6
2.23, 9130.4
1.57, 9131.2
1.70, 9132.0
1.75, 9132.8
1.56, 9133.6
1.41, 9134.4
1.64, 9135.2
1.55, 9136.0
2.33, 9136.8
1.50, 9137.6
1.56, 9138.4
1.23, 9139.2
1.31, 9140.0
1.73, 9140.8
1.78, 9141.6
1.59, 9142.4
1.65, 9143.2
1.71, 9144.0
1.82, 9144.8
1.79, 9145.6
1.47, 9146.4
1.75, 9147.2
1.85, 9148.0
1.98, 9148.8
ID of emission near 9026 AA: [N II]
